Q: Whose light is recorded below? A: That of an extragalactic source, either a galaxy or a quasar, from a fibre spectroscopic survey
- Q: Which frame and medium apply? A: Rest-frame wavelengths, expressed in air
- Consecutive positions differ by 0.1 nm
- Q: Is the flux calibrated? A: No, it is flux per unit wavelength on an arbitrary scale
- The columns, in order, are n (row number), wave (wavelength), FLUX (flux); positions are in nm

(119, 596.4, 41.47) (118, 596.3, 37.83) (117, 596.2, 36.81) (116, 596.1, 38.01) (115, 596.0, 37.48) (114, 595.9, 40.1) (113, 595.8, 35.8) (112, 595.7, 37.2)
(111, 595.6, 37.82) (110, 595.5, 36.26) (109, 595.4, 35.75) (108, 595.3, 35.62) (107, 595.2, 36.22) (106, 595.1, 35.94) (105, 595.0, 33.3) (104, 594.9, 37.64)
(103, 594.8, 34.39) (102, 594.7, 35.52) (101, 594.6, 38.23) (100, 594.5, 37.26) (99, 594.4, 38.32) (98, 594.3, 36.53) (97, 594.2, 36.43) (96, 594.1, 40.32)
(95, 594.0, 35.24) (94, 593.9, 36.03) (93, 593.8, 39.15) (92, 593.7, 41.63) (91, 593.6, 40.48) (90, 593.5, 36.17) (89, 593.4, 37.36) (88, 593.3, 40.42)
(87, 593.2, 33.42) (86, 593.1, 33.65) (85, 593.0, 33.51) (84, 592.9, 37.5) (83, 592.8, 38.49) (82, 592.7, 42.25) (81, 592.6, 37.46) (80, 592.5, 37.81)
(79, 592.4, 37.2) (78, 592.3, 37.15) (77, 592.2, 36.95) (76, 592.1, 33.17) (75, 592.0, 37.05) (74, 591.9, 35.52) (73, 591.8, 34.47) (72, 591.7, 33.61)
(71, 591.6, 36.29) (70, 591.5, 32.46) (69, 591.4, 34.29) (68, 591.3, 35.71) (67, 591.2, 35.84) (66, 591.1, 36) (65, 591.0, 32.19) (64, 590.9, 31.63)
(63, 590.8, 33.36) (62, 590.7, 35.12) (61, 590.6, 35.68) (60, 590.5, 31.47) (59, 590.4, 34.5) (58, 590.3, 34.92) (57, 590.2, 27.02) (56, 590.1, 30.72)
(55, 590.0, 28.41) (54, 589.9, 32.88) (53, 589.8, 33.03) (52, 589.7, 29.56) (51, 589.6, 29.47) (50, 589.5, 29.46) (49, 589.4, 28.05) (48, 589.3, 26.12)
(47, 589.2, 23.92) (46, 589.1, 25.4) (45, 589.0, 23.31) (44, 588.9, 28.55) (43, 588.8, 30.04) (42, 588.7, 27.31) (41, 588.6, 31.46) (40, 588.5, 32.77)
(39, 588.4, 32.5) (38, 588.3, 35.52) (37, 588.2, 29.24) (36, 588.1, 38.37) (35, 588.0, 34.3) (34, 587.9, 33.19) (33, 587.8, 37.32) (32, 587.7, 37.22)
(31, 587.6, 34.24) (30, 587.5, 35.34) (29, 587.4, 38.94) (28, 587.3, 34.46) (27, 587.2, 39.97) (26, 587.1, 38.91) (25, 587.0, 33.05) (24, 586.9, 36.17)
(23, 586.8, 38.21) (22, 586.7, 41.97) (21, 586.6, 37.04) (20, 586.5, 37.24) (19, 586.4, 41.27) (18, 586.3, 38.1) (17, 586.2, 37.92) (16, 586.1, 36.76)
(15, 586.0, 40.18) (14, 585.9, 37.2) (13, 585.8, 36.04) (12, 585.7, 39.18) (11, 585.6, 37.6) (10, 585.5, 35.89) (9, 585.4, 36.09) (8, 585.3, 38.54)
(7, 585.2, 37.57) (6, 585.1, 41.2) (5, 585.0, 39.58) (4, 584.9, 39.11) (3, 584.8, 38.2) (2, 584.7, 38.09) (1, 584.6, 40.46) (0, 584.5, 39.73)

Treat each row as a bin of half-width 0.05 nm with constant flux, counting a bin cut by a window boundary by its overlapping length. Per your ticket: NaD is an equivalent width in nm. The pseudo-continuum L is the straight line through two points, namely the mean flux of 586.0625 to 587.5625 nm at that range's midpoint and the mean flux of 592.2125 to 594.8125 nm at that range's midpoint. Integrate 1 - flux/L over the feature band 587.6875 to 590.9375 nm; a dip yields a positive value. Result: 0.552 nm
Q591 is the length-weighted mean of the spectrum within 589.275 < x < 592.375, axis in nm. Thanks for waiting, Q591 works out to 33.1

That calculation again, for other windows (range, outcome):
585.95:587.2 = 38.1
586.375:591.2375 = 33.1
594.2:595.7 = 36.4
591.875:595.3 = 37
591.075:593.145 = 36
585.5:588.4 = 36.9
